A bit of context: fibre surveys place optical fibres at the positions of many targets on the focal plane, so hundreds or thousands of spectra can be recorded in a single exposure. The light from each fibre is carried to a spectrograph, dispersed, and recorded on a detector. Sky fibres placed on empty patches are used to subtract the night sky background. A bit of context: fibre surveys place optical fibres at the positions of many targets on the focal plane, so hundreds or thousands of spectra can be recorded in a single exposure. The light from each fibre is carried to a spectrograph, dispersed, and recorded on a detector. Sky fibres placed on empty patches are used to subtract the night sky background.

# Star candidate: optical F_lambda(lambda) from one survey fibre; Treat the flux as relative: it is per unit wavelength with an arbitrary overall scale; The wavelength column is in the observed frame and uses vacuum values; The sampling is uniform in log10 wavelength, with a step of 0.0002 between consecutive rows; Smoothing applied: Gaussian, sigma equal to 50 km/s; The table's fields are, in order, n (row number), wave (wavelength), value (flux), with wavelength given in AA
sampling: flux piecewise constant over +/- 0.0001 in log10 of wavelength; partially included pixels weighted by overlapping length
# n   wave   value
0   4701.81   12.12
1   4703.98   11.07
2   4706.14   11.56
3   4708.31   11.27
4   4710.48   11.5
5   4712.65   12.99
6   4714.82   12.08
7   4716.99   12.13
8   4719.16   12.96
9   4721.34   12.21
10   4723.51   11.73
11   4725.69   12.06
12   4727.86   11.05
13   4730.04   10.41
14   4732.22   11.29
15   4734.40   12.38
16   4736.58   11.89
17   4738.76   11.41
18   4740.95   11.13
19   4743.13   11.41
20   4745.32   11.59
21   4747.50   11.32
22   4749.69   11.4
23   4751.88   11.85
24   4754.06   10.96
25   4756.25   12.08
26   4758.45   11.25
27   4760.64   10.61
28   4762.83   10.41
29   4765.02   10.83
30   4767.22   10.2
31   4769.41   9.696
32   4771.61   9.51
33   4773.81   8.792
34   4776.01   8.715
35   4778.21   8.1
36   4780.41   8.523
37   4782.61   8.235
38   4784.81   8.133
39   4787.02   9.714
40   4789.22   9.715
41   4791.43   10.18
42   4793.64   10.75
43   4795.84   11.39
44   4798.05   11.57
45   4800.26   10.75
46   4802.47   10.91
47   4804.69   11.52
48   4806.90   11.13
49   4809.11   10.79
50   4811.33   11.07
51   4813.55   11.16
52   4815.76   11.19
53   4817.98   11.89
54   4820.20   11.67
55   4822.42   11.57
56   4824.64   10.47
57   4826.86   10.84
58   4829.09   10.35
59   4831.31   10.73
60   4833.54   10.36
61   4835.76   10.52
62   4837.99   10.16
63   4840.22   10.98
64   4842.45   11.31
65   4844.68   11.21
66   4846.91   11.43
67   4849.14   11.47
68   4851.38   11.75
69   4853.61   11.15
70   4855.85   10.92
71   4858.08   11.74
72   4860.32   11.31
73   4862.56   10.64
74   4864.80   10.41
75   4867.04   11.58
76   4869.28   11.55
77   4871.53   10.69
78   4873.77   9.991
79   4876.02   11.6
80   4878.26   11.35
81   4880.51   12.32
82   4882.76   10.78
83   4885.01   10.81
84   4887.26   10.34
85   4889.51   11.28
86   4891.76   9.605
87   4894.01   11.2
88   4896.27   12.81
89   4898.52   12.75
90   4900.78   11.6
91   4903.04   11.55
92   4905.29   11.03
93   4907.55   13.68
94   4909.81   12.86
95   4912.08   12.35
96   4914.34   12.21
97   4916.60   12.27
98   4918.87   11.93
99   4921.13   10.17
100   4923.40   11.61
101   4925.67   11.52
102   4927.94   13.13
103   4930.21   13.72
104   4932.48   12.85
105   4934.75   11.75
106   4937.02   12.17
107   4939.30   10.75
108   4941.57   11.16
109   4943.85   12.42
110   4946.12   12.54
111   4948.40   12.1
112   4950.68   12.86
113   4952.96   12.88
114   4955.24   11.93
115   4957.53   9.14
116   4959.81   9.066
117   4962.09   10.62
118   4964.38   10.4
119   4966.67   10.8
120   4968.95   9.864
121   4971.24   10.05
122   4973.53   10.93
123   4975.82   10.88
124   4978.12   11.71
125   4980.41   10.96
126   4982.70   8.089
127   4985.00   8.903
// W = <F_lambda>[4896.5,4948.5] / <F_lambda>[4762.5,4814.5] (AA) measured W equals 1.20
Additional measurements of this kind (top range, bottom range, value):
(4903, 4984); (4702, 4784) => 1.05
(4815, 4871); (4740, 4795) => 1.09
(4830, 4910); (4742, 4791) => 1.11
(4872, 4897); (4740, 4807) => 1.07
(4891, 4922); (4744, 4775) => 1.11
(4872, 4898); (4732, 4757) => 0.96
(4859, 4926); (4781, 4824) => 1.07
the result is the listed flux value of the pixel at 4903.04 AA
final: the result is 11.55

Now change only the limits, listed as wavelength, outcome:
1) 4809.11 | 10.79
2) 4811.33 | 11.07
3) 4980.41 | 10.96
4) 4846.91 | 11.43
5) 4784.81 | 8.133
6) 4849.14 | 11.47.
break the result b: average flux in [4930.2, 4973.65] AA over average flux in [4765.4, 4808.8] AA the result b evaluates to 1.15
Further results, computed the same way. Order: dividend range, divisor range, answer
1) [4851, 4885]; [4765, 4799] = 1.16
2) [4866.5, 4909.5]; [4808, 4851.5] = 1.04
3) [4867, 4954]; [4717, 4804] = 1.10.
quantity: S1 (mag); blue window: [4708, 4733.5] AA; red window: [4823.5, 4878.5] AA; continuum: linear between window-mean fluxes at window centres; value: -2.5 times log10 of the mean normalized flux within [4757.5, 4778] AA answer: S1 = 0.16 mag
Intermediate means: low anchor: 11.8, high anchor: 11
